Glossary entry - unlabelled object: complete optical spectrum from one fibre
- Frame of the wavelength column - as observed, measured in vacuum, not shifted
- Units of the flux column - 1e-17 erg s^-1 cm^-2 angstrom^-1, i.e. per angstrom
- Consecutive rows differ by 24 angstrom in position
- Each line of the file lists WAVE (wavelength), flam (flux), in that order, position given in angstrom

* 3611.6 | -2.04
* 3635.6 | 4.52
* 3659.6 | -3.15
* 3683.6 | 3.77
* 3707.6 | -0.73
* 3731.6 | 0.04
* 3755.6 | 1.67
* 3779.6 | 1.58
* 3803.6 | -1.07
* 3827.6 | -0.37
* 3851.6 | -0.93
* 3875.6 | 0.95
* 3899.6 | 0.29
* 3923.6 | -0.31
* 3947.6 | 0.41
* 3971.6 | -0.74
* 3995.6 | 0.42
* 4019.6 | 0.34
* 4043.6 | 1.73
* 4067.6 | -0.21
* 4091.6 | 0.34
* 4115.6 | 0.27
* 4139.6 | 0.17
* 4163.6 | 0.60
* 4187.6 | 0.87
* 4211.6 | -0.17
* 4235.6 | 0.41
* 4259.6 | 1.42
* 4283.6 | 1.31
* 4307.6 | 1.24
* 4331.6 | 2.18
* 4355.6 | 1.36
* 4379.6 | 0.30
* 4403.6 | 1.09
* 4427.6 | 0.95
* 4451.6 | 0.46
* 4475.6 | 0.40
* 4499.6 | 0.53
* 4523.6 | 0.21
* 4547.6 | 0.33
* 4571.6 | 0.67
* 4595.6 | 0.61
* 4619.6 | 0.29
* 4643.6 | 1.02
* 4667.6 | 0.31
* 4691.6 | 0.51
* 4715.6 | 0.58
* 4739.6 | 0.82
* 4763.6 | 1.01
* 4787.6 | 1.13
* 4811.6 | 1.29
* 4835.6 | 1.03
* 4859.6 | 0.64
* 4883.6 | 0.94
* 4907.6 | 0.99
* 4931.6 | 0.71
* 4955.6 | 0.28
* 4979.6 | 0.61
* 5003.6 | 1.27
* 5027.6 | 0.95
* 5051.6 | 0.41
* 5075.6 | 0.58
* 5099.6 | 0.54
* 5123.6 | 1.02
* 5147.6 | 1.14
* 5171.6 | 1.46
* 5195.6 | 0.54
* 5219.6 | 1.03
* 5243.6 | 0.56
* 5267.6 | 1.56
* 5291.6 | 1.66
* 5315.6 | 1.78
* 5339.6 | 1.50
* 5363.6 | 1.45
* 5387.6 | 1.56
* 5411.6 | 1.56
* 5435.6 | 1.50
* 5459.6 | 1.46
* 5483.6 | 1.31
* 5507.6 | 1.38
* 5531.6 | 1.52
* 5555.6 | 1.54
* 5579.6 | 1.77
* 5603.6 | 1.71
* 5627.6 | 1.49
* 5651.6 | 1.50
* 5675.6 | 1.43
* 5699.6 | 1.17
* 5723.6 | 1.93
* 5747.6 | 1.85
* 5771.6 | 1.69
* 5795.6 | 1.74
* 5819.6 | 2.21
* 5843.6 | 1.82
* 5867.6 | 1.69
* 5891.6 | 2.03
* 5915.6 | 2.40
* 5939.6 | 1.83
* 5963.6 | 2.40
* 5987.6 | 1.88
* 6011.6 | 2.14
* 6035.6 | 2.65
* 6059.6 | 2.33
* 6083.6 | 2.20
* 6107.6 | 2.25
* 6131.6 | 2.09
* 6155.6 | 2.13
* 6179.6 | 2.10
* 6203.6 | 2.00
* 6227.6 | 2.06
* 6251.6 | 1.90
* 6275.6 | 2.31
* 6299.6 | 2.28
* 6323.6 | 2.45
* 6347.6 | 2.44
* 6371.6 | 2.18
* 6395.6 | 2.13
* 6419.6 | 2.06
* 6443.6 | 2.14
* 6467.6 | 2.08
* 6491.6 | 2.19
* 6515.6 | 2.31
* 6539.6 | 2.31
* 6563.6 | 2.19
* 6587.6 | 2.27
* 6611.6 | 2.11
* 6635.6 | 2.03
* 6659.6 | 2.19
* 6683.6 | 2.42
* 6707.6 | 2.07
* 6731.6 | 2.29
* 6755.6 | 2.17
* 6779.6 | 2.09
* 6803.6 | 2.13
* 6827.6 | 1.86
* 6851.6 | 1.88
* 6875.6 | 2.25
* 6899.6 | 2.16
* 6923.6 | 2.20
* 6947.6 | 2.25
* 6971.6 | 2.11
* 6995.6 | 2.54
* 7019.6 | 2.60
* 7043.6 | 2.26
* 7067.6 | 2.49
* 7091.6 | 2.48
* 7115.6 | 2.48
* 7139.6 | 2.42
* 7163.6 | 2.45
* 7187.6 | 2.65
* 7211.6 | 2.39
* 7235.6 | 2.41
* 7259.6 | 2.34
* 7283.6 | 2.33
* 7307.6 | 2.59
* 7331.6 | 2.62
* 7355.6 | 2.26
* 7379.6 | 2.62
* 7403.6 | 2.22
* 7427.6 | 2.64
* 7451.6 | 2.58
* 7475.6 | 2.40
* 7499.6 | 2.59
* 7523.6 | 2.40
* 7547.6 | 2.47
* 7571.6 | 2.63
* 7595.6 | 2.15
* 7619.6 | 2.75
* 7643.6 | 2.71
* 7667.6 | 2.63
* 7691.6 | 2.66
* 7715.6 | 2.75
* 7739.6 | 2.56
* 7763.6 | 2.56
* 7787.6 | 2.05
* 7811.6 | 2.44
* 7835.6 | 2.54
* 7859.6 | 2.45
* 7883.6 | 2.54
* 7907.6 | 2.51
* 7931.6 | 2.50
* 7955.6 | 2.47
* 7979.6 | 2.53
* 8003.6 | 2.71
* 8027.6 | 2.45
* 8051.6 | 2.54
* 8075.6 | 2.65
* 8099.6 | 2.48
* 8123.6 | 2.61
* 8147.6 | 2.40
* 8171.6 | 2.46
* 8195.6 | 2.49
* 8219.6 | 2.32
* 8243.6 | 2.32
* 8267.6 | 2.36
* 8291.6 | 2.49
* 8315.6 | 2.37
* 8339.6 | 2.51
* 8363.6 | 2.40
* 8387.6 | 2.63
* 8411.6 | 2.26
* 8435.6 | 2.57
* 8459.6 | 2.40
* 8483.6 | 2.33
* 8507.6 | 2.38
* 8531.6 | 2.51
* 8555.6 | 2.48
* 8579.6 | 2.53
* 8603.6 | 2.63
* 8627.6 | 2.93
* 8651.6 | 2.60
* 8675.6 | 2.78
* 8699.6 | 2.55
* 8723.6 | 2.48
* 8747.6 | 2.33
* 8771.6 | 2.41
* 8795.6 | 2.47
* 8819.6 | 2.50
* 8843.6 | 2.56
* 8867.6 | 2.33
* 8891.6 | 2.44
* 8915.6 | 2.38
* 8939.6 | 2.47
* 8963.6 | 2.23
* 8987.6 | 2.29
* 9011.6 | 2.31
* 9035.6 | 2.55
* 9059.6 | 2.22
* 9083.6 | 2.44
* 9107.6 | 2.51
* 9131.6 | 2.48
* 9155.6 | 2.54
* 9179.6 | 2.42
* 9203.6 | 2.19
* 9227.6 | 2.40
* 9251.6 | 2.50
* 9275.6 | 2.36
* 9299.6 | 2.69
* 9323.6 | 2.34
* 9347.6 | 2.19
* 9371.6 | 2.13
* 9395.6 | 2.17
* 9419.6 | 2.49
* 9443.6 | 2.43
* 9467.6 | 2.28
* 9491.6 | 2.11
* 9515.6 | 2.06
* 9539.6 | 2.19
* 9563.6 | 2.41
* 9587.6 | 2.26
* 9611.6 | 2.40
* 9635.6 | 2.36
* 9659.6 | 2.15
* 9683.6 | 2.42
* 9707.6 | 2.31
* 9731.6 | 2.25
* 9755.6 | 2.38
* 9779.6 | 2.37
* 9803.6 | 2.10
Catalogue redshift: 0.322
